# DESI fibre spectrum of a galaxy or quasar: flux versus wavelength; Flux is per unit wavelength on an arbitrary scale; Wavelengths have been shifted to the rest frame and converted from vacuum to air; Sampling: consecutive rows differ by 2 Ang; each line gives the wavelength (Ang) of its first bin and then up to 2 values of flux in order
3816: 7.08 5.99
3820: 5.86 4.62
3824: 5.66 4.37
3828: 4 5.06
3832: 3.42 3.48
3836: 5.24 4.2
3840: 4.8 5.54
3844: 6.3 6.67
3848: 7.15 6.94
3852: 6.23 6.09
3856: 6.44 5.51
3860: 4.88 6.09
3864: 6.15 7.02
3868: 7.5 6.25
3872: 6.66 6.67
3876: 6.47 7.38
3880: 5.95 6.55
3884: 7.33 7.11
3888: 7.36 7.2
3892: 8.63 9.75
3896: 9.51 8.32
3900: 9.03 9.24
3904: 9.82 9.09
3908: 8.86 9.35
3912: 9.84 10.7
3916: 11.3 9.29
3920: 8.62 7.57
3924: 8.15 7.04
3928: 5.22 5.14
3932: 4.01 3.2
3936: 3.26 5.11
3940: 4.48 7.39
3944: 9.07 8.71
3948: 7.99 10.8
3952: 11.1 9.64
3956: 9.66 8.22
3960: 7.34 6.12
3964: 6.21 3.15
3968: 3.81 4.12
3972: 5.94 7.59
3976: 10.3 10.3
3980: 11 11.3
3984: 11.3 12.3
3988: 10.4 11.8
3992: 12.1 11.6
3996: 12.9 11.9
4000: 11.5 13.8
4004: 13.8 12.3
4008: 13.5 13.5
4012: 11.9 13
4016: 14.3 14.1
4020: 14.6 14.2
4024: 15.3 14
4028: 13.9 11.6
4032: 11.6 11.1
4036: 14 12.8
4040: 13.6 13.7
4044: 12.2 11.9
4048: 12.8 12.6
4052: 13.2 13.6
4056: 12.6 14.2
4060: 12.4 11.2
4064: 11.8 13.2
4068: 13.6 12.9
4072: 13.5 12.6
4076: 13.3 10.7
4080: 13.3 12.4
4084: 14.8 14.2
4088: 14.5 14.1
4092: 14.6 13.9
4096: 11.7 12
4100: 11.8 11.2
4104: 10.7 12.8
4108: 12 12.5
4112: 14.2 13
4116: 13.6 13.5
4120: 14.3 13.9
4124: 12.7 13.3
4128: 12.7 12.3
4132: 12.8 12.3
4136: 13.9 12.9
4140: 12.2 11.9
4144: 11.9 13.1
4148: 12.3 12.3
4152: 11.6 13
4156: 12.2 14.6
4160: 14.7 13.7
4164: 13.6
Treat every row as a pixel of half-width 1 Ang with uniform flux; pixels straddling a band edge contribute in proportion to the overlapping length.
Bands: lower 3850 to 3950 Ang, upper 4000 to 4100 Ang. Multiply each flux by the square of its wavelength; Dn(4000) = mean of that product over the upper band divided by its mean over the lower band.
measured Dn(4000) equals 1.92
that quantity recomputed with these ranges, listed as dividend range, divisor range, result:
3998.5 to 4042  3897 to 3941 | 1.84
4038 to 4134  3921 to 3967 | 2.01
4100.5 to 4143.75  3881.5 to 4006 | 1.61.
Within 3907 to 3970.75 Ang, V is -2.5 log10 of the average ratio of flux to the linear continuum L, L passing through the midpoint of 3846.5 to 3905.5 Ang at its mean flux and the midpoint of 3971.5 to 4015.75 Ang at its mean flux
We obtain 0.28 mag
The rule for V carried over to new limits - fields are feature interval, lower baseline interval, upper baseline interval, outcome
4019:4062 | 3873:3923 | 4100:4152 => -0.18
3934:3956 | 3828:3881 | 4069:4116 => 0.13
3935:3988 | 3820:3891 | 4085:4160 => 0.10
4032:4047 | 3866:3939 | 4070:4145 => -0.14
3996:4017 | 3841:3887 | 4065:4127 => -0.23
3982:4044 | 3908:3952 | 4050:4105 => -0.21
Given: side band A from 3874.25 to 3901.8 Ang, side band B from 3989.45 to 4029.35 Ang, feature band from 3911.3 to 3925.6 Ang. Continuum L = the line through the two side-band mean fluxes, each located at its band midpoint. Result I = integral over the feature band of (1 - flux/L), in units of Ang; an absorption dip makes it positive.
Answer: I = -0.2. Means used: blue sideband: 7.75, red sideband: 13.2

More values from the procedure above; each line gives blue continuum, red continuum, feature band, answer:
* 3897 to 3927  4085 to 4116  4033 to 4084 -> -3.23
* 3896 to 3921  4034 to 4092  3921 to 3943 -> 9.86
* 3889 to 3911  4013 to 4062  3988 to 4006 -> -0.54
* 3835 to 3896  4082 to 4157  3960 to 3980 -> 5.51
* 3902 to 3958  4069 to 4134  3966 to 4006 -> -2.45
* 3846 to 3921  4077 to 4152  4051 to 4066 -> -1.47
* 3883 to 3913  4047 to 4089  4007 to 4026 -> -3.43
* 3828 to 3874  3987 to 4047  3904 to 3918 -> -2.44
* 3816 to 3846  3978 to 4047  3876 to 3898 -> -0.70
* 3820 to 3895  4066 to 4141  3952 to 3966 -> 1.83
